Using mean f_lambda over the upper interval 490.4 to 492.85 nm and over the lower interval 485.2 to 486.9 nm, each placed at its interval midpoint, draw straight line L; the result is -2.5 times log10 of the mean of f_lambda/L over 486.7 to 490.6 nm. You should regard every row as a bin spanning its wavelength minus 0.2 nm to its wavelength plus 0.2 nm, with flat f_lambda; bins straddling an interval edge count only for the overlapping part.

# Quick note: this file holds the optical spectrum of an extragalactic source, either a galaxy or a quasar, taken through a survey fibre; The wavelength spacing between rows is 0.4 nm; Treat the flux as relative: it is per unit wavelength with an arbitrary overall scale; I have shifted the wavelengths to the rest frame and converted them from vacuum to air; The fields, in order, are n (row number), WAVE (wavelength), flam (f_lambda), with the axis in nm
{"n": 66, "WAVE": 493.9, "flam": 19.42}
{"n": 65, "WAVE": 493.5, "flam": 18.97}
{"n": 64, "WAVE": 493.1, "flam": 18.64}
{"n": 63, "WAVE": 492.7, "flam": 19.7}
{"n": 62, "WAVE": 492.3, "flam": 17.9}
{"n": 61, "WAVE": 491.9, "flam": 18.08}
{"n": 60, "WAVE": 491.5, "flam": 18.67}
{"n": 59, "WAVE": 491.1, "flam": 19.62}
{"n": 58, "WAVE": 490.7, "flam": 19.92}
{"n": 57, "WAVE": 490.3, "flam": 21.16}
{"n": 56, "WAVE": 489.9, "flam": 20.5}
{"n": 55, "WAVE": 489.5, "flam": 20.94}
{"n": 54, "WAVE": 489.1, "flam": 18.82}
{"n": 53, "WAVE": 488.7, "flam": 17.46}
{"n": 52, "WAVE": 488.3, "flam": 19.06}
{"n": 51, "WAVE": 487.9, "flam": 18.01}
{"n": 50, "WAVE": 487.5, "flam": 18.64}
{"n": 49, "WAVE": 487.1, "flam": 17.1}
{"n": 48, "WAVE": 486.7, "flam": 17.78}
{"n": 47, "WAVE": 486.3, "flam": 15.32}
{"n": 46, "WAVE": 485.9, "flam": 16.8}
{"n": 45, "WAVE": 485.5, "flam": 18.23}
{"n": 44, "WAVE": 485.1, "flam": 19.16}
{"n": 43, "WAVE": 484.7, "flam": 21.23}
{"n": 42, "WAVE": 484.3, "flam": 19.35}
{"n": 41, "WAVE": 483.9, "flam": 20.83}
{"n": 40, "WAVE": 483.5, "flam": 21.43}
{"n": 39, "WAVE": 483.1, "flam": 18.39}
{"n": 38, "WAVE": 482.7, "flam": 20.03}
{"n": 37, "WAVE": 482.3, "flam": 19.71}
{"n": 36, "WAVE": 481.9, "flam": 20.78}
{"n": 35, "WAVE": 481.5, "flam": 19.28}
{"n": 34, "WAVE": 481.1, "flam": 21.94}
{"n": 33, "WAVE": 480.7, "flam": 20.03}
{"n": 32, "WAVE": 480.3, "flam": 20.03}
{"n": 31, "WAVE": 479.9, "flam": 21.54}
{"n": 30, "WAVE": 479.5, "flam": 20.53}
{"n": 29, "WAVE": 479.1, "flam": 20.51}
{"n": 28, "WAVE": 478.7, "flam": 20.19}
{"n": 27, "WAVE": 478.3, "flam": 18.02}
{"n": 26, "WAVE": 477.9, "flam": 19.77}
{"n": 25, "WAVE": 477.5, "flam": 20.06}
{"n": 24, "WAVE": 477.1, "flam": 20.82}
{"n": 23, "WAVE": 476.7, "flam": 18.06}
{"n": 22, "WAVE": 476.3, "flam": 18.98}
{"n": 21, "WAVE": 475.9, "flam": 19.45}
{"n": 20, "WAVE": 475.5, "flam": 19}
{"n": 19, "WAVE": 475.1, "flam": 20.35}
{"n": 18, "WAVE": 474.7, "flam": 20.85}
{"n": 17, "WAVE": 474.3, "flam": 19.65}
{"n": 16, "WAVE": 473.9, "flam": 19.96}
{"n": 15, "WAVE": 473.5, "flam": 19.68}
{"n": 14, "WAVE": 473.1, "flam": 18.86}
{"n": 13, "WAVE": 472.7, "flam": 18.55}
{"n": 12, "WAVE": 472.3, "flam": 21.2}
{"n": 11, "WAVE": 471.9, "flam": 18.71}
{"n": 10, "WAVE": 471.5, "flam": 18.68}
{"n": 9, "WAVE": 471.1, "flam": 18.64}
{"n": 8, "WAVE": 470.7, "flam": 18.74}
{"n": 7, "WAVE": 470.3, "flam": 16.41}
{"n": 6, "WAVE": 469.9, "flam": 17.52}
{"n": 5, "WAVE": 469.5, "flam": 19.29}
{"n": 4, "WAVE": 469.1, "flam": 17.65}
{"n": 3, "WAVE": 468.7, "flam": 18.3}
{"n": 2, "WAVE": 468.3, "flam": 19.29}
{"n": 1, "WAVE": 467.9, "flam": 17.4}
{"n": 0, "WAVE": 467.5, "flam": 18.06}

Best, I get -0.057 mag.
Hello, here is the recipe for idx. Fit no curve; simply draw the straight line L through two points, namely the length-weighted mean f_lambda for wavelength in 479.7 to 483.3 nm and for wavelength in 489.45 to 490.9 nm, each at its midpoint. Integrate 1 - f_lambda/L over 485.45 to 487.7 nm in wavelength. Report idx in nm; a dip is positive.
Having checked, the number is 0.350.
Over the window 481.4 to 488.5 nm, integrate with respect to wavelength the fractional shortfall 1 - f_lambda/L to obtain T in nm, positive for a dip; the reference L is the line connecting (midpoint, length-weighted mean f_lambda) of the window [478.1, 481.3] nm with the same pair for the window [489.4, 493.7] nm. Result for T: 0.356 nm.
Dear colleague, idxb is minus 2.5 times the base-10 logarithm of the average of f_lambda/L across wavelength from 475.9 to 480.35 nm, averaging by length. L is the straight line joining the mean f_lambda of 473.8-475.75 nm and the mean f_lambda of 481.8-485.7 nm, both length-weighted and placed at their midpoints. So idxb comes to 0.00 mag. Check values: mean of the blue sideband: 19.9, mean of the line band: 19.8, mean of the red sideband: 19.9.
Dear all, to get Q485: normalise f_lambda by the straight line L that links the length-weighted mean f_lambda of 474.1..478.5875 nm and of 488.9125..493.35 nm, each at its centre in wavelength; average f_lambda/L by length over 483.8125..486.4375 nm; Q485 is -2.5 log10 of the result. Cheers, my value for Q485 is 0.05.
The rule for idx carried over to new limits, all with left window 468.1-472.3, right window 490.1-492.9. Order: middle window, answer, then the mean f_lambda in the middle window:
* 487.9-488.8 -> 0.04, 18.3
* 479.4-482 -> -0.24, 20.6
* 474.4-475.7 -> -0.10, 20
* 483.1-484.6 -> -0.10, 20.3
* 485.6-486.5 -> 0.13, 16.3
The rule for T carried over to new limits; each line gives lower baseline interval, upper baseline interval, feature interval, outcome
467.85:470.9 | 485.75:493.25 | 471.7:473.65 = -0.13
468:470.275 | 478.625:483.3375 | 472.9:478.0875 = -0.09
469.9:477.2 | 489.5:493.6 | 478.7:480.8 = -0.14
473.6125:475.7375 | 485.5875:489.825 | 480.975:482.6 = -0.12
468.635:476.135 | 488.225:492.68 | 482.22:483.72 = -0.06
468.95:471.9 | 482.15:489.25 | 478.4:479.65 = -0.12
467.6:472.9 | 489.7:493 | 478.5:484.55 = -0.42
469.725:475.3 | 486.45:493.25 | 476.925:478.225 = -0.06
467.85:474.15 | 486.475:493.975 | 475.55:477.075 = -0.02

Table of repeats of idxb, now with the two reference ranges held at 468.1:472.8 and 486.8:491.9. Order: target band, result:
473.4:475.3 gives -0.080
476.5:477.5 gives -0.046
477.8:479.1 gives -0.038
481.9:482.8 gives -0.064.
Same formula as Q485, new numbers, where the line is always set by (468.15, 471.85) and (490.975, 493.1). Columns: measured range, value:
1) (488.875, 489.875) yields -0.07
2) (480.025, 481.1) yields -0.11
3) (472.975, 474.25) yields -0.07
